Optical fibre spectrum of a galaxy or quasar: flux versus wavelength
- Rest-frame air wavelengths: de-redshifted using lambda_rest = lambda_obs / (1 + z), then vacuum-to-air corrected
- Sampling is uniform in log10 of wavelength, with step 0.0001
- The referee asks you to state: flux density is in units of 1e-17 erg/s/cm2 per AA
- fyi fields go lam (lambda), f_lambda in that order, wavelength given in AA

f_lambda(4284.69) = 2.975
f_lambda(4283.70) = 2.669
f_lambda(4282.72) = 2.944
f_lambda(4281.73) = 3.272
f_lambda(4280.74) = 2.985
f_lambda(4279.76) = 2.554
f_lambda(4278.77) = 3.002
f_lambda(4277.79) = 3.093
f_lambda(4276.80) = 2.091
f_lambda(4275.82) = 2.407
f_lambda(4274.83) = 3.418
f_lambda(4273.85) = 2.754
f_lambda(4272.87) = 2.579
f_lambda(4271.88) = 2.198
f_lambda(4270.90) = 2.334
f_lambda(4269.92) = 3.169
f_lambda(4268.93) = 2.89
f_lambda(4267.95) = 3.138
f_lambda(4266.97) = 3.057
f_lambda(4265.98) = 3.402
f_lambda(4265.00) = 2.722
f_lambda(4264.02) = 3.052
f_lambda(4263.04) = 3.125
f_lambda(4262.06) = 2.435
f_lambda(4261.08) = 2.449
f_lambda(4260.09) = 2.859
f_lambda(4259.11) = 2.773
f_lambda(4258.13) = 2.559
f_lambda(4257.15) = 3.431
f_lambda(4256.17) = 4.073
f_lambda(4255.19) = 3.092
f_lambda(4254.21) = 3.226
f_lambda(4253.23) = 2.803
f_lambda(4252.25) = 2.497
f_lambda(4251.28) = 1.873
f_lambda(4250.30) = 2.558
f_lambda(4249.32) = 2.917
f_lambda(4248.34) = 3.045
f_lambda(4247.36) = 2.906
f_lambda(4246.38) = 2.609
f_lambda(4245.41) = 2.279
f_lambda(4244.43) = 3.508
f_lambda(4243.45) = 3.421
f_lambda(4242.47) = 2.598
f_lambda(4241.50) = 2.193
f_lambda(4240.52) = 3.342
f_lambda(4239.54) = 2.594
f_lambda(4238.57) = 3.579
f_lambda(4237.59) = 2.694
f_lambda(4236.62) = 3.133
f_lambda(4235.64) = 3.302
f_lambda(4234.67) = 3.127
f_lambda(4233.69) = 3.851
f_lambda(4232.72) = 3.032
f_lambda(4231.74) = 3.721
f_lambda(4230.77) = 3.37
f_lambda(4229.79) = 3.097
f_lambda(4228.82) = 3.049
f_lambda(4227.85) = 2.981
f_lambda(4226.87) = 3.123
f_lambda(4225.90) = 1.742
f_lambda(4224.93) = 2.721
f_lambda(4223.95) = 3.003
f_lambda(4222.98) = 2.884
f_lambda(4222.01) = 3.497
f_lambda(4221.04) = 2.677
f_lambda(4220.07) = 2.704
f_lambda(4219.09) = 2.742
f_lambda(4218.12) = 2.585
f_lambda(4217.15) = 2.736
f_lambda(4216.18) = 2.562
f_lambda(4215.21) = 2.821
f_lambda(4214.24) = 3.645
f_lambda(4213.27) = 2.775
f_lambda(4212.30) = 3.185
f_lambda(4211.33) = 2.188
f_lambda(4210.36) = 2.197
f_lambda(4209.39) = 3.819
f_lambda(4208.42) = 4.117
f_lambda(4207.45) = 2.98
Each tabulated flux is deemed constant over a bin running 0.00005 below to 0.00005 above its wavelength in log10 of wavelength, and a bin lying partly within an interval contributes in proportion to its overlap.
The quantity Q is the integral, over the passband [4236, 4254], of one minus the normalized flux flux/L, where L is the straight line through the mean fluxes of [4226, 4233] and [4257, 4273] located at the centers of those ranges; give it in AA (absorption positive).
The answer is 1.1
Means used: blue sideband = 3.12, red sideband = 2.83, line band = 2.82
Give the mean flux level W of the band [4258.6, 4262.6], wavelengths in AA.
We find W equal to 2.63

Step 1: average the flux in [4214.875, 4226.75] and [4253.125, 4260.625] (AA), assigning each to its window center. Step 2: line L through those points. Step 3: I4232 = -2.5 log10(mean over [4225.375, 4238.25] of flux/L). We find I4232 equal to -0.09 mag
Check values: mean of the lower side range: 2.73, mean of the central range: 3.1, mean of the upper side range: 3.11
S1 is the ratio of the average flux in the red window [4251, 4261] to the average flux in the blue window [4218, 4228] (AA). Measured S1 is 1.05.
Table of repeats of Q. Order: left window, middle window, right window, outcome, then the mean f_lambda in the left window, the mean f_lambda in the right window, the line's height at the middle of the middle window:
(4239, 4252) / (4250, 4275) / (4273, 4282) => -0.6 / 2.76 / 2.82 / 2.79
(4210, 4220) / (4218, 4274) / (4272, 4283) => -2.9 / 2.75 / 2.8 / 2.77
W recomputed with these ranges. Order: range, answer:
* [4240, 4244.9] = 3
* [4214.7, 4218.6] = 2.68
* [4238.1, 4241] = 3.17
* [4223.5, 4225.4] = 2.85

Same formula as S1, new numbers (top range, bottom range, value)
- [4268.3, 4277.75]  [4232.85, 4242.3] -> 0.87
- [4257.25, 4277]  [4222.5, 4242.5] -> 0.93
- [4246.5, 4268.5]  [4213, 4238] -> 0.97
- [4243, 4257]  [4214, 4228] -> 1.04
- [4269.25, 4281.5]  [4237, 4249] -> 0.94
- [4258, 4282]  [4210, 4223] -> 1.00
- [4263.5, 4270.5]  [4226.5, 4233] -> 0.95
